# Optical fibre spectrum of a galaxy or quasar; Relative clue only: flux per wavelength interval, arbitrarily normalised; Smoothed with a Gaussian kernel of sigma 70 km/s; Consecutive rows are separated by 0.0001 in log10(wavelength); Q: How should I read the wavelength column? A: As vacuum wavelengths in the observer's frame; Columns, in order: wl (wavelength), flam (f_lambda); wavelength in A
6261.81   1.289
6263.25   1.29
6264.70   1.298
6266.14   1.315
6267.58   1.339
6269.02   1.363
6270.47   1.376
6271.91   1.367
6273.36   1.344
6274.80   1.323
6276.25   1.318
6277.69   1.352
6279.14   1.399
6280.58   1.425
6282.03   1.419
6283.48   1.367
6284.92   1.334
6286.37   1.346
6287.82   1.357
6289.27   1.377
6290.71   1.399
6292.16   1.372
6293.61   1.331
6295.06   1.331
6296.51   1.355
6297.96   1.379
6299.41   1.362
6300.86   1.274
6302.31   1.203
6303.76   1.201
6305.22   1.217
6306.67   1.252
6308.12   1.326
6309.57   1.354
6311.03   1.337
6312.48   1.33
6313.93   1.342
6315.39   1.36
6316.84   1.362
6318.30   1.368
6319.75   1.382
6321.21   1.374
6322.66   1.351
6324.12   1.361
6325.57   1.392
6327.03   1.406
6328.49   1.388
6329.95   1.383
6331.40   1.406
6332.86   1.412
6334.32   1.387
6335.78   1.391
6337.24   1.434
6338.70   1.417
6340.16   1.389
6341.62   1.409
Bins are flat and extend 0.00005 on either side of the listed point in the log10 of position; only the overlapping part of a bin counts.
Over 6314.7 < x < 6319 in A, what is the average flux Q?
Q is 1.36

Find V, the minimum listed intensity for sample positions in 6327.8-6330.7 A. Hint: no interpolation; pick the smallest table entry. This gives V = 1.383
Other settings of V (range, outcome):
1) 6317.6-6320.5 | 1.368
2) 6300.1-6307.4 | 1.201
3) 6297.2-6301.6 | 1.274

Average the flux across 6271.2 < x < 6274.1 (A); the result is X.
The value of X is 1.35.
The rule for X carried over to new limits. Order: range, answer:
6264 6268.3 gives 1.32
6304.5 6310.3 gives 1.29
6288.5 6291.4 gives 1.39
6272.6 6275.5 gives 1.33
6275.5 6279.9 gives 1.36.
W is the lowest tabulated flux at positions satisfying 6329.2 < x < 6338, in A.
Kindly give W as 1.383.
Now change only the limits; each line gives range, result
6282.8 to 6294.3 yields 1.331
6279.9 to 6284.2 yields 1.367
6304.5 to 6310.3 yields 1.217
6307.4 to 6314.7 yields 1.326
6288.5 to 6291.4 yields 1.377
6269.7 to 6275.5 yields 1.323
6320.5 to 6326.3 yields 1.351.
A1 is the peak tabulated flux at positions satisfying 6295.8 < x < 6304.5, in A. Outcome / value 1.379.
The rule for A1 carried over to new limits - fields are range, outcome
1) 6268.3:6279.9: 1.399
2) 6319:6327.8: 1.406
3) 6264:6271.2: 1.376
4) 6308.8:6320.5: 1.382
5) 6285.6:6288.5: 1.357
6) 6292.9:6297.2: 1.355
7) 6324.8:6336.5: 1.412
